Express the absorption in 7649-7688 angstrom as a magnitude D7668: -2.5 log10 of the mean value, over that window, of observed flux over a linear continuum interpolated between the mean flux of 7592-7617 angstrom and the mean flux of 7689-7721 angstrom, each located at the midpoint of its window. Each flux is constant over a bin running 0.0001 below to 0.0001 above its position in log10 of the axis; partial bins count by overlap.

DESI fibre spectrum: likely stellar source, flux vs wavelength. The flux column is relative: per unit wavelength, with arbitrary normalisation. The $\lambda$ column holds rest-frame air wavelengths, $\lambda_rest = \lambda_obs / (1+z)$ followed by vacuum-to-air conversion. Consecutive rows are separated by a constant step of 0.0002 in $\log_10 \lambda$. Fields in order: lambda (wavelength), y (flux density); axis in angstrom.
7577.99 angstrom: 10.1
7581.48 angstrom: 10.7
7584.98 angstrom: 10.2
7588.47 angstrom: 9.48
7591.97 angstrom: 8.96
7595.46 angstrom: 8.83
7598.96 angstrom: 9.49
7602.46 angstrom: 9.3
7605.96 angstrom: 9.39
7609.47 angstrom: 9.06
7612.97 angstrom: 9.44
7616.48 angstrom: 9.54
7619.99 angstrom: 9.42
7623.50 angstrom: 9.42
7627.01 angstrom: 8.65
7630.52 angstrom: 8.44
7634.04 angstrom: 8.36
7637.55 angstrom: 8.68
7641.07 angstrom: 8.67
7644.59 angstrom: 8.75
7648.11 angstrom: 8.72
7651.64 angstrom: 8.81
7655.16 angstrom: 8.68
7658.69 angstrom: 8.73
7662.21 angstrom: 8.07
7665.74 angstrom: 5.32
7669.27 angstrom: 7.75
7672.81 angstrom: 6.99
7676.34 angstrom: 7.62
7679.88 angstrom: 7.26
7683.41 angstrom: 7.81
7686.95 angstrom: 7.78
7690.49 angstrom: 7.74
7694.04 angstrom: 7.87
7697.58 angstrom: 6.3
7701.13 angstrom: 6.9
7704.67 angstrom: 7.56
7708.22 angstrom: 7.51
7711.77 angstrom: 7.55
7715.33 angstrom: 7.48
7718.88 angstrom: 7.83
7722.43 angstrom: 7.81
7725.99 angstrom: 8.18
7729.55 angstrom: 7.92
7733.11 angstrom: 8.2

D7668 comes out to 0.05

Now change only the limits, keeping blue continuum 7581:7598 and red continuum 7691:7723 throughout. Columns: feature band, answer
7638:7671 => 0.03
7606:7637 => -0.01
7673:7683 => 0.07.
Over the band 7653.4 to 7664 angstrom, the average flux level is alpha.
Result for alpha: 8.49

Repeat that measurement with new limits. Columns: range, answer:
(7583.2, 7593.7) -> 9.54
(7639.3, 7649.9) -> 8.71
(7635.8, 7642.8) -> 8.67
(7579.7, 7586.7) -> 10.4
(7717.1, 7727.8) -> 7.94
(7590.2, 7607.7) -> 9.2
